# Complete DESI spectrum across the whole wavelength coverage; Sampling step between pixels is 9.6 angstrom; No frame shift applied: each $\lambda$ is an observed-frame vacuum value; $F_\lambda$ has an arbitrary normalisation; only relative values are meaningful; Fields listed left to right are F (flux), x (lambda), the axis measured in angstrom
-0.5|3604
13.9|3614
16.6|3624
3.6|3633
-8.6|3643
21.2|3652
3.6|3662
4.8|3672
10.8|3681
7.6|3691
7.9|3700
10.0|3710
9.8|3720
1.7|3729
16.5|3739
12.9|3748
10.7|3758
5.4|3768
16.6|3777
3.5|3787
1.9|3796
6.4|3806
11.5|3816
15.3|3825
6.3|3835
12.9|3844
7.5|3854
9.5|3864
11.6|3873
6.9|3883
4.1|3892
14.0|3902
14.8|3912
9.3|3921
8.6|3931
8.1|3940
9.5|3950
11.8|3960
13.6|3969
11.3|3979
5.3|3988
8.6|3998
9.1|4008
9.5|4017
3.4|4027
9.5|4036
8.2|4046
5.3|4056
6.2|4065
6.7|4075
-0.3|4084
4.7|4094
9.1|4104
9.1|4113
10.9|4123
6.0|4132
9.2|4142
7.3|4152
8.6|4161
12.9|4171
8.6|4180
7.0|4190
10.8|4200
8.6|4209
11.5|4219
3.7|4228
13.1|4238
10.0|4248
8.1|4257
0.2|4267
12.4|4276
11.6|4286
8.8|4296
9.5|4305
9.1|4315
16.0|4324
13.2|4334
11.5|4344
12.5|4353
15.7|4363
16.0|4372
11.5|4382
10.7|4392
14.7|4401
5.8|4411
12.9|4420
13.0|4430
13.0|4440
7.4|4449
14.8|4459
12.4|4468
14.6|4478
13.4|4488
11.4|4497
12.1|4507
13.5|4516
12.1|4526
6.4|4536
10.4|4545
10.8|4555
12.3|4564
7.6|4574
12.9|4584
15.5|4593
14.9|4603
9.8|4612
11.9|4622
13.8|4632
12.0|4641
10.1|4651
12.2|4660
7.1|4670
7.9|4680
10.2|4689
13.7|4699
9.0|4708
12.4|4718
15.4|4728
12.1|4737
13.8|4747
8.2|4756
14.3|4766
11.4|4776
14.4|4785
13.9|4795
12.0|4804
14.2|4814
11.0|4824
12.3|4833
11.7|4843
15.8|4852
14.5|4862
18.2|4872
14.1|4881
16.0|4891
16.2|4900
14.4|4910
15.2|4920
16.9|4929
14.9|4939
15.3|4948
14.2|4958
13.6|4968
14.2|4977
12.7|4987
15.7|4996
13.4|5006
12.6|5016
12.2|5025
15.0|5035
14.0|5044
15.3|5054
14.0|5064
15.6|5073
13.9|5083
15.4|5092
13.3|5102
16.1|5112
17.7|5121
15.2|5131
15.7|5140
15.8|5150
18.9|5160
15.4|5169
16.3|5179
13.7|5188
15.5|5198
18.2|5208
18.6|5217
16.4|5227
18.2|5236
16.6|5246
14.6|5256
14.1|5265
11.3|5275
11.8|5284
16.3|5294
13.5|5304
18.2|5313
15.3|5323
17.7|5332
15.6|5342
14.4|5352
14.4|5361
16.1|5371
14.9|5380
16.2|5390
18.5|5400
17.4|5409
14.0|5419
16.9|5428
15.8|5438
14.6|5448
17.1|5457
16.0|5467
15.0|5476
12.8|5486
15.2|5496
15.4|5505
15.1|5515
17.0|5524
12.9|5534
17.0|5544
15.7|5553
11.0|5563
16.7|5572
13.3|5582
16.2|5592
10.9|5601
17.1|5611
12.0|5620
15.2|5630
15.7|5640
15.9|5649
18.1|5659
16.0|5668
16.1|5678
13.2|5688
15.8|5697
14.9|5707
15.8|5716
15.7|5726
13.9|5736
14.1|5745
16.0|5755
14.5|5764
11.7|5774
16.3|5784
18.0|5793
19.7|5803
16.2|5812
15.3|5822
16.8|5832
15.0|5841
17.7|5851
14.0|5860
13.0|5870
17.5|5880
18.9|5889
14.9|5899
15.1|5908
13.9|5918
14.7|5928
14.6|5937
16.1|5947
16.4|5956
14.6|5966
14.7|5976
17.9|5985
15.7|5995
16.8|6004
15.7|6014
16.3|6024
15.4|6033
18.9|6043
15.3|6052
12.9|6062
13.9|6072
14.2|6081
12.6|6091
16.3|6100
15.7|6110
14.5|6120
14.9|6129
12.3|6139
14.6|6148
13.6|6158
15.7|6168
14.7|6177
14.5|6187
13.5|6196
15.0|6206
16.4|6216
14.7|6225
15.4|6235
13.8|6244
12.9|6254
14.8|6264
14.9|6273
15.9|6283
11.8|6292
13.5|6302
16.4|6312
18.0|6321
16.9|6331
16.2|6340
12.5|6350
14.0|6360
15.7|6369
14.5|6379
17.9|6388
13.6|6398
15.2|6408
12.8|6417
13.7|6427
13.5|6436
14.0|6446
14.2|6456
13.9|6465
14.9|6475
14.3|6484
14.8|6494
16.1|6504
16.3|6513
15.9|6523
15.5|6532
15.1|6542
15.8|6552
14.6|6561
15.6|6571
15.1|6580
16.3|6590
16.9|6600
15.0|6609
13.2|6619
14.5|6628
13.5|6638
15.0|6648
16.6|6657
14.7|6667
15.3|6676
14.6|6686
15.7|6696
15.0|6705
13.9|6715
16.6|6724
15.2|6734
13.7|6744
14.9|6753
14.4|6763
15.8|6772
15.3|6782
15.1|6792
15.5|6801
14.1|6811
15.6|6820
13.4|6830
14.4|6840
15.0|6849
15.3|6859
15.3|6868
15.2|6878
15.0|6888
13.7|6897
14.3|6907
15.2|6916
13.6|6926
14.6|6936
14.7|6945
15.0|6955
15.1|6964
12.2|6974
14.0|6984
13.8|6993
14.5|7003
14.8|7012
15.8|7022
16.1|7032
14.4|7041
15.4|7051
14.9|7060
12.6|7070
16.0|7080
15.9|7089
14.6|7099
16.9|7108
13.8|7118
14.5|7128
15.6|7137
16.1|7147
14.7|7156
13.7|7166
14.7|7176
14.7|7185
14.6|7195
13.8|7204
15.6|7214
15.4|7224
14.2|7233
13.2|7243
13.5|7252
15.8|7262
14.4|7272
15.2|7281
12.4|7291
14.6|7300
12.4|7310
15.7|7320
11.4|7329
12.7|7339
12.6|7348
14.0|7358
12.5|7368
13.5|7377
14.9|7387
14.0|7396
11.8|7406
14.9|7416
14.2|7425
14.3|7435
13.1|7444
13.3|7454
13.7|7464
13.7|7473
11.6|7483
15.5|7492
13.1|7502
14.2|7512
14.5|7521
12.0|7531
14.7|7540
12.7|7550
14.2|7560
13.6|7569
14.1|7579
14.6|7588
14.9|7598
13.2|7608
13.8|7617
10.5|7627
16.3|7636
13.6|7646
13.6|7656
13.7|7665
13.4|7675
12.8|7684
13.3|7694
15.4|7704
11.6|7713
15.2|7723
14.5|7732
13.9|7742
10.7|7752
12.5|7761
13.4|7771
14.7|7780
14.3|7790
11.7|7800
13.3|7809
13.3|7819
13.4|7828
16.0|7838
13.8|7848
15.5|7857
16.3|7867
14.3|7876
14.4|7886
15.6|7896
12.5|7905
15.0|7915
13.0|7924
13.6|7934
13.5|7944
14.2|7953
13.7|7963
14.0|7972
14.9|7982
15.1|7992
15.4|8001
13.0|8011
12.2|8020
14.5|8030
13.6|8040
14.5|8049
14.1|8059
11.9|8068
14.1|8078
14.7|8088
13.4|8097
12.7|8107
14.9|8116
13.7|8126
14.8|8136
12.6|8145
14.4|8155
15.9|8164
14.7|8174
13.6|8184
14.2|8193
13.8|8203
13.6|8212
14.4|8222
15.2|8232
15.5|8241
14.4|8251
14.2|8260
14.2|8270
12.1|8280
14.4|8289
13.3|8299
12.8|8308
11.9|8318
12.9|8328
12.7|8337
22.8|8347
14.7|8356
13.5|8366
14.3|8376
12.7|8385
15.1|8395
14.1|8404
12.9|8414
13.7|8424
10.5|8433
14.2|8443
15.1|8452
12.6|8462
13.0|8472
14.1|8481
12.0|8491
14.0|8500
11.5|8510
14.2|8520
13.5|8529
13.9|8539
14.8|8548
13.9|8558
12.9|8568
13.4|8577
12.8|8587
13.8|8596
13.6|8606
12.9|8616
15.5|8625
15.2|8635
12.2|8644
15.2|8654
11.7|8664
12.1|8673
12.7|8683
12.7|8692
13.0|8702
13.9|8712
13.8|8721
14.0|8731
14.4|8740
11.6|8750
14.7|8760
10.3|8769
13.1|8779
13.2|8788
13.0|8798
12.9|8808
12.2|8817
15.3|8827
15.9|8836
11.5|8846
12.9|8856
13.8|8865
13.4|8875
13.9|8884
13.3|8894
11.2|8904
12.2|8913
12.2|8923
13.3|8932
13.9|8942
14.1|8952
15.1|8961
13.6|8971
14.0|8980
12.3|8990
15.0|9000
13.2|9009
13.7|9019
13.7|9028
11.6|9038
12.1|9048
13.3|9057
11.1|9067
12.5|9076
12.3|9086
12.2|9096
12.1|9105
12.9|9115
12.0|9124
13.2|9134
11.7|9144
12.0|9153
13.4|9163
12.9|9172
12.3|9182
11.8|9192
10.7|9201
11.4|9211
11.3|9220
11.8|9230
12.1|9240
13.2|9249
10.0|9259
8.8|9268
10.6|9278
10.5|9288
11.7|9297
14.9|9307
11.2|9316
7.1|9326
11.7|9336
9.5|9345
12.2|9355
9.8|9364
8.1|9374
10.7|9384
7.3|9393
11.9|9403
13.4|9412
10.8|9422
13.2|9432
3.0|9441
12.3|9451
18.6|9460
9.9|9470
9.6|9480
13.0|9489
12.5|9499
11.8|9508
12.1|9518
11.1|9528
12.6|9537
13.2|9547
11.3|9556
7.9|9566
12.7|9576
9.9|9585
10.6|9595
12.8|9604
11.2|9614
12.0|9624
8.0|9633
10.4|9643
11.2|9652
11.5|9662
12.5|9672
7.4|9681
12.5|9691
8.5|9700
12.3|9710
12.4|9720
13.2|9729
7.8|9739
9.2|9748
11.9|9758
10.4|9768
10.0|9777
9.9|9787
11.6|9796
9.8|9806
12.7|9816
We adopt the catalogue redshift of 0.08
